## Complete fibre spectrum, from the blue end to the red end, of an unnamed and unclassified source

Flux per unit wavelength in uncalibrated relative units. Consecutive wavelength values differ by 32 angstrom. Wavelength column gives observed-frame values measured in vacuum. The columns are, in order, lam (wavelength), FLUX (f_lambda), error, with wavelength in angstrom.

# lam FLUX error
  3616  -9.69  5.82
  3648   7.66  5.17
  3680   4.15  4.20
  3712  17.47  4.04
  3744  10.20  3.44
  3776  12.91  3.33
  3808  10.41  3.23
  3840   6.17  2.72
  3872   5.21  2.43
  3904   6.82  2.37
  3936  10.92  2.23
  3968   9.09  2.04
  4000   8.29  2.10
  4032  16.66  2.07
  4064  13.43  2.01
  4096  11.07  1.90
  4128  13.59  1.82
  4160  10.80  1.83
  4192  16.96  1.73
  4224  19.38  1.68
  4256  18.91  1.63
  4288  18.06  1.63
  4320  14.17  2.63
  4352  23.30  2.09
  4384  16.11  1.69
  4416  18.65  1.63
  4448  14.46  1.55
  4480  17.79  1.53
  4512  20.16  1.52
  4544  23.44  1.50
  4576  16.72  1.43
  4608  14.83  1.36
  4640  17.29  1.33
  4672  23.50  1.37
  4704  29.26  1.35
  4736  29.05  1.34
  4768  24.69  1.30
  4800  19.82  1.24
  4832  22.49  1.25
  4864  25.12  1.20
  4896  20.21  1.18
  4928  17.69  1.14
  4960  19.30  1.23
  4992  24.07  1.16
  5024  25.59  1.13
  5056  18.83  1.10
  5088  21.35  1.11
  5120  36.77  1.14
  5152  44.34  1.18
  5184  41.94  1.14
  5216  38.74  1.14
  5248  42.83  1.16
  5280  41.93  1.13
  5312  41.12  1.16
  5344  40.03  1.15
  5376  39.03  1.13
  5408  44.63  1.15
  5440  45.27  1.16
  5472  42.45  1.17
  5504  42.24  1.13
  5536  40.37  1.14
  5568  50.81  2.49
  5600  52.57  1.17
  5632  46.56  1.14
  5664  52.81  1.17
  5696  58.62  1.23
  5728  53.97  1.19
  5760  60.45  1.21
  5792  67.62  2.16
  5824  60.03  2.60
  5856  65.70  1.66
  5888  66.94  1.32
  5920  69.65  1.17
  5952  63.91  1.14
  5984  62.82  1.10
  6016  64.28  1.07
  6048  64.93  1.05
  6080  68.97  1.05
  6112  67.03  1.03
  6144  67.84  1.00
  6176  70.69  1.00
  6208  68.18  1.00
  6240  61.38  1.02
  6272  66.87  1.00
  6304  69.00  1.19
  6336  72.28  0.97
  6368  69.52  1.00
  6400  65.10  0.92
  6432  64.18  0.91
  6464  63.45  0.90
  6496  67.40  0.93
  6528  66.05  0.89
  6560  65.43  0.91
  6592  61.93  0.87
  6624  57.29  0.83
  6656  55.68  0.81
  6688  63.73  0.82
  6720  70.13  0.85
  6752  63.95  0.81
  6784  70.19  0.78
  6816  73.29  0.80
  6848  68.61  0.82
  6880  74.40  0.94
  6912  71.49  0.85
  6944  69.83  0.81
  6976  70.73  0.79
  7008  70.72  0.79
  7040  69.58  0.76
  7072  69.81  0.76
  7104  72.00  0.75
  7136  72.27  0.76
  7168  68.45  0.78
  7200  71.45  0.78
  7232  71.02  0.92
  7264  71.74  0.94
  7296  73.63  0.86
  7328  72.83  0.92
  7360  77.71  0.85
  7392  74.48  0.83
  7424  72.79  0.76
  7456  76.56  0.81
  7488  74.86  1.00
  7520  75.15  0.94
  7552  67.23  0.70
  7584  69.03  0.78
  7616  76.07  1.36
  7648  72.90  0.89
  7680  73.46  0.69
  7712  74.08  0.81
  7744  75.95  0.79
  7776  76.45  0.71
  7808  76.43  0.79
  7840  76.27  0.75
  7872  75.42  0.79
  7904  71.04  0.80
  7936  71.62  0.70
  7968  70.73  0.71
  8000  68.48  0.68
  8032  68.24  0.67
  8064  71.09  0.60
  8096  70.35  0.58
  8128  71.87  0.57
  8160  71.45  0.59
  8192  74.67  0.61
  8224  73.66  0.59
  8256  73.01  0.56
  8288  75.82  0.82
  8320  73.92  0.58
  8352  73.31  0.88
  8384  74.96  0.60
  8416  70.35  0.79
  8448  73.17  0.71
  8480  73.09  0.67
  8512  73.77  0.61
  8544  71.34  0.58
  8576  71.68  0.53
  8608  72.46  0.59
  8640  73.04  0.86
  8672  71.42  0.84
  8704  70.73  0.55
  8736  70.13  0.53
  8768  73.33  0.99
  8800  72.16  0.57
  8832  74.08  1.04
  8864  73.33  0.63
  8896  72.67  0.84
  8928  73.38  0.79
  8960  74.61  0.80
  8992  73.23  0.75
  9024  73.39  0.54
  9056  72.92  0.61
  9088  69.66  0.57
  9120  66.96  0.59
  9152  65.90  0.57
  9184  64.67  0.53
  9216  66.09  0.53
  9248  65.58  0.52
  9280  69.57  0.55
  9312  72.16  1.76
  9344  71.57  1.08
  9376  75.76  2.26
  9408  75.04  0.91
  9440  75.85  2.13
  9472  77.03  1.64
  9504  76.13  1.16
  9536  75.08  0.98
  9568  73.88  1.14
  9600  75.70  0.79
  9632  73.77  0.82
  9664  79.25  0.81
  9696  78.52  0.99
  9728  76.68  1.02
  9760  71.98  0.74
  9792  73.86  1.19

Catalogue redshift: 0.283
